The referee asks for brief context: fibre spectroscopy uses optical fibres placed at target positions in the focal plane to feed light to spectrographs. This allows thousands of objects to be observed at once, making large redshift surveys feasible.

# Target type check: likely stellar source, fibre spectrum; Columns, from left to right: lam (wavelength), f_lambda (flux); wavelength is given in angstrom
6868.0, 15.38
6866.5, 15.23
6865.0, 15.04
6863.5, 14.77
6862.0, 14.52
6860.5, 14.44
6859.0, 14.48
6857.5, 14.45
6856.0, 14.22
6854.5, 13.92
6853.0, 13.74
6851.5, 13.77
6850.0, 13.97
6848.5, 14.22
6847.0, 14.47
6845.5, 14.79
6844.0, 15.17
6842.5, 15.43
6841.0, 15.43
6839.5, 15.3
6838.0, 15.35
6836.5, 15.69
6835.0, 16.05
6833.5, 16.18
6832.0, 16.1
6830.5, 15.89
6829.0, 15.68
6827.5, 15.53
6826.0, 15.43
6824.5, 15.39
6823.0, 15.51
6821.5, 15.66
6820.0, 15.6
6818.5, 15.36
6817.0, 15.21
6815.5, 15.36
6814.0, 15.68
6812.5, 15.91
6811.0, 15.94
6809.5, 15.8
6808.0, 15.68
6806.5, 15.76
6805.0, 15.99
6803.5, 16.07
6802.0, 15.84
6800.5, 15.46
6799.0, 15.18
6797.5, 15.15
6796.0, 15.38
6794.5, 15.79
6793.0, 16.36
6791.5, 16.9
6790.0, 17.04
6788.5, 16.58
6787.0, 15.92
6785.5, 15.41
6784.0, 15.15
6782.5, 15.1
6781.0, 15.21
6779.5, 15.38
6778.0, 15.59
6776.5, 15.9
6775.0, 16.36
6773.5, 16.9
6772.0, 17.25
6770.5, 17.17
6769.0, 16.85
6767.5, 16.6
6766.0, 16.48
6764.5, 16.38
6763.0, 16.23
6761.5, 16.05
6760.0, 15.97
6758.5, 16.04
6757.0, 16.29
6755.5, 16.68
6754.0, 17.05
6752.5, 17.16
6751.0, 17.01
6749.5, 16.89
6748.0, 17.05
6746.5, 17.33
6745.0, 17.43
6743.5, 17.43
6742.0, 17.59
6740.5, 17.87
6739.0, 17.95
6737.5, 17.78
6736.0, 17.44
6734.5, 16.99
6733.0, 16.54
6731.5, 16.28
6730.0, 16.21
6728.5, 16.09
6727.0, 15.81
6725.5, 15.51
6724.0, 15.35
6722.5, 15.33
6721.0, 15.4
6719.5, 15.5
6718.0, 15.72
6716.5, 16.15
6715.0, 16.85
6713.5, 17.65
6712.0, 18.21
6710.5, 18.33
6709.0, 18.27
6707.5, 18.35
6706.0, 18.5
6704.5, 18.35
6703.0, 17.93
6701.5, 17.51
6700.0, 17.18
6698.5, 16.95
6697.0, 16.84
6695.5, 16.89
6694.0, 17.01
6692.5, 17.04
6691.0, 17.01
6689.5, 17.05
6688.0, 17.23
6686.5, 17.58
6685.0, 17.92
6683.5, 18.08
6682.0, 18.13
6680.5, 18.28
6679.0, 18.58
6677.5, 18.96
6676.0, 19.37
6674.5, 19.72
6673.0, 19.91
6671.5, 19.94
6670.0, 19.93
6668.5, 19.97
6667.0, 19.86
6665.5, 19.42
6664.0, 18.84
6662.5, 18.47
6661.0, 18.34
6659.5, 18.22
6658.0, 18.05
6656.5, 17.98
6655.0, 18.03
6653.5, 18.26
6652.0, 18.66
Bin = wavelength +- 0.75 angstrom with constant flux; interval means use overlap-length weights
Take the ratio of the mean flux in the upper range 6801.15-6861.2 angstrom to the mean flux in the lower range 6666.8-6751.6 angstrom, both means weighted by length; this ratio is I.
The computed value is 0.9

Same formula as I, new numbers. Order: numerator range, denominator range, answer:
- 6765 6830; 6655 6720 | 0.88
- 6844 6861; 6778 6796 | 0.90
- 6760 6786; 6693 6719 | 0.92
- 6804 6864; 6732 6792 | 0.91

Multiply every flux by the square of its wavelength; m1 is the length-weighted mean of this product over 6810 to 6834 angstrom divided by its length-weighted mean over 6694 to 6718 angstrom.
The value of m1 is 0.92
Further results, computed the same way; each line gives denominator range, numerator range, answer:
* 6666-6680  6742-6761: 0.88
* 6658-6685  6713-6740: 0.88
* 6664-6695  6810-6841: 0.88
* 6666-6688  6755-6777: 0.89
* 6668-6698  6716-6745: 0.92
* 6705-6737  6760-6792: 0.99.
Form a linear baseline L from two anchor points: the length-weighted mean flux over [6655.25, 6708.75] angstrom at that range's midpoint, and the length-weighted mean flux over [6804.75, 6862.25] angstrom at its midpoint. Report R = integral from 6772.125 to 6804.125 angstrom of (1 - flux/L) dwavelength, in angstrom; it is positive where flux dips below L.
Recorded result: 0.5 angstrom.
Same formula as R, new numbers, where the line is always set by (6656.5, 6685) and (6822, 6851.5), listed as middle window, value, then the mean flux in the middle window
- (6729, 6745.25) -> 0.26 angstrom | 17.2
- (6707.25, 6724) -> 1.12 angstrom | 16.8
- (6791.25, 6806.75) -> 0.35 angstrom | 15.8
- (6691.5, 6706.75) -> 0.76 angstrom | 17.4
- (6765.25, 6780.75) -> 0.28 angstrom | 16.4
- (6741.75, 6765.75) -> 0.52 angstrom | 16.8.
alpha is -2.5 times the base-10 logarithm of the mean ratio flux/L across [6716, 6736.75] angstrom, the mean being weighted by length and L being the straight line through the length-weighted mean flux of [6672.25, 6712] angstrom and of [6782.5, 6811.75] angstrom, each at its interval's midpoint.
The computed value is 0.08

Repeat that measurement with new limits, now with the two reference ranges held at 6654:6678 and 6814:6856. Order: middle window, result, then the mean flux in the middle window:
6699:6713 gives 0.01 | 18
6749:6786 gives 0.03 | 16.3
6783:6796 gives 0.01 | 16.1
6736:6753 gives -0.01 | 17.4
